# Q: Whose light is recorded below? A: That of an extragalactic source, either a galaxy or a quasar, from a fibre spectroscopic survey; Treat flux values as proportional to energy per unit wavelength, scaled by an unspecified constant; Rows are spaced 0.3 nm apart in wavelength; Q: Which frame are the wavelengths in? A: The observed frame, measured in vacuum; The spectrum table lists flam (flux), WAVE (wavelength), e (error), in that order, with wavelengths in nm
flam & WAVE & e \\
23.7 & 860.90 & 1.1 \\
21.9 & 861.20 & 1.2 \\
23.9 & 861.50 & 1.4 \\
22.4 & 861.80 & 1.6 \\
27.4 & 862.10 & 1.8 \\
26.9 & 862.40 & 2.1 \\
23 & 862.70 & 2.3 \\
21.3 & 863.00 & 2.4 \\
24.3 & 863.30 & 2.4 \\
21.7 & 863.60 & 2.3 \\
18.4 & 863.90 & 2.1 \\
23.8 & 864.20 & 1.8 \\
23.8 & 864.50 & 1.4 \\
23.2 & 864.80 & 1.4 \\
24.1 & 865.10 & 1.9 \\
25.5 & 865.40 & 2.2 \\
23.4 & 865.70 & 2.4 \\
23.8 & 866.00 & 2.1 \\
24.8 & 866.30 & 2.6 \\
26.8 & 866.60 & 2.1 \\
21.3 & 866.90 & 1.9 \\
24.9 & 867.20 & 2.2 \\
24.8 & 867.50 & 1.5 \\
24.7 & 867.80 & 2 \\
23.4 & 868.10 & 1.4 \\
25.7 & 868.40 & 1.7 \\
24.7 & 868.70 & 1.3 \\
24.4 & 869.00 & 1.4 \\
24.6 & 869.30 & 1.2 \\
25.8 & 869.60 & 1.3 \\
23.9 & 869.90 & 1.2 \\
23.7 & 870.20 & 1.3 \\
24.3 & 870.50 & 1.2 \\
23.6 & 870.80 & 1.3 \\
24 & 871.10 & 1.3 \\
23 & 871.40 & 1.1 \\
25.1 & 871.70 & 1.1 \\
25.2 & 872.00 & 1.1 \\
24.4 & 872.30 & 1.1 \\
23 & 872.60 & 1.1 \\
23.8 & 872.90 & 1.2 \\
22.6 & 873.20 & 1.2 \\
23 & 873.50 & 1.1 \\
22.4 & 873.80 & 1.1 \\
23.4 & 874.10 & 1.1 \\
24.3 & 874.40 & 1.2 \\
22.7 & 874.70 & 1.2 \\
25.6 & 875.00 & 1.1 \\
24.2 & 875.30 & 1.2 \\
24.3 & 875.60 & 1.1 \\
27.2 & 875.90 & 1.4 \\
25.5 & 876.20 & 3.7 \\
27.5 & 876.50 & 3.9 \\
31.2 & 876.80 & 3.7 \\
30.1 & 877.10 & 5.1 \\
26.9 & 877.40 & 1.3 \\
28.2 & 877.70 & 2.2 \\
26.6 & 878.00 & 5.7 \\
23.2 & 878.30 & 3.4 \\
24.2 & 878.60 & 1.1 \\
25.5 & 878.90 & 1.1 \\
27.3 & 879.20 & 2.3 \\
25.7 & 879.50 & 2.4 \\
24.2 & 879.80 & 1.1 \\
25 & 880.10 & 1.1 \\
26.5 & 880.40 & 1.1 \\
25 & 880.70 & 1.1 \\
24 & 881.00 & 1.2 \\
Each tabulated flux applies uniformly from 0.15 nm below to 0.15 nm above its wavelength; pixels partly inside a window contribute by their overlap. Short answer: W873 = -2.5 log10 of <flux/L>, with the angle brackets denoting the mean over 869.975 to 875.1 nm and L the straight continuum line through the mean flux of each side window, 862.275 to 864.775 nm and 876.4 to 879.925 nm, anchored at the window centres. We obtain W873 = 0.07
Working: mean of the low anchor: 22.9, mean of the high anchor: 26.7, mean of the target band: 23.8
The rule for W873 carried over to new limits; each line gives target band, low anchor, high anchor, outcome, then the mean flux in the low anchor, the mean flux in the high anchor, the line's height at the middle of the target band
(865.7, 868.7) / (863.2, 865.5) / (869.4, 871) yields -0.04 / 23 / 24.3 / 23.6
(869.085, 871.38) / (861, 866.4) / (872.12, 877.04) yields 0.00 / 23.5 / 24.8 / 24.3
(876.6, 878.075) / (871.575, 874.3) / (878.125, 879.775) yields -0.16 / 23.7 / 25.1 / 24.7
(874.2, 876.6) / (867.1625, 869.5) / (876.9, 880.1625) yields 0.03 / 24.7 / 26.2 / 25.7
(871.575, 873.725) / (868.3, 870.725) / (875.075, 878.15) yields 0.08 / 24.6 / 27.1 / 25.7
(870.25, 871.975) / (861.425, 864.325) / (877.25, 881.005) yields 0.02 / 23.3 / 25.6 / 24.5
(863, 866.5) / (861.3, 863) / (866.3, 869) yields 0.05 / 24.3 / 24.5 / 24.4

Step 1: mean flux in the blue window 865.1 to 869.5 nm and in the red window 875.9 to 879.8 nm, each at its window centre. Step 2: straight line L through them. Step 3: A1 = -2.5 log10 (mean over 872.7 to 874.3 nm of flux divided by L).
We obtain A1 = 0.12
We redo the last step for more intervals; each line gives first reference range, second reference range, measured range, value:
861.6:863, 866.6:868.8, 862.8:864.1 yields 0.137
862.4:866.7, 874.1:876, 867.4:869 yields -0.034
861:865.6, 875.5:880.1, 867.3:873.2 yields 0.027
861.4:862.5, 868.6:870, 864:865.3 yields 0.062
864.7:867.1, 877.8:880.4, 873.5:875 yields 0.067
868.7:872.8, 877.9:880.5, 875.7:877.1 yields -0.123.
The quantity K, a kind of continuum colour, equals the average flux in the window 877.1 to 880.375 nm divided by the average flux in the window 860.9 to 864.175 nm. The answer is 1.1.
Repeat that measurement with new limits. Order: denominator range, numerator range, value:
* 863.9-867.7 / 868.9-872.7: 1.01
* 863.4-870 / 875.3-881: 1.09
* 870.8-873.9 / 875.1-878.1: 1.15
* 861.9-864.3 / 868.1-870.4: 1.05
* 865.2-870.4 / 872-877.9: 1.03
